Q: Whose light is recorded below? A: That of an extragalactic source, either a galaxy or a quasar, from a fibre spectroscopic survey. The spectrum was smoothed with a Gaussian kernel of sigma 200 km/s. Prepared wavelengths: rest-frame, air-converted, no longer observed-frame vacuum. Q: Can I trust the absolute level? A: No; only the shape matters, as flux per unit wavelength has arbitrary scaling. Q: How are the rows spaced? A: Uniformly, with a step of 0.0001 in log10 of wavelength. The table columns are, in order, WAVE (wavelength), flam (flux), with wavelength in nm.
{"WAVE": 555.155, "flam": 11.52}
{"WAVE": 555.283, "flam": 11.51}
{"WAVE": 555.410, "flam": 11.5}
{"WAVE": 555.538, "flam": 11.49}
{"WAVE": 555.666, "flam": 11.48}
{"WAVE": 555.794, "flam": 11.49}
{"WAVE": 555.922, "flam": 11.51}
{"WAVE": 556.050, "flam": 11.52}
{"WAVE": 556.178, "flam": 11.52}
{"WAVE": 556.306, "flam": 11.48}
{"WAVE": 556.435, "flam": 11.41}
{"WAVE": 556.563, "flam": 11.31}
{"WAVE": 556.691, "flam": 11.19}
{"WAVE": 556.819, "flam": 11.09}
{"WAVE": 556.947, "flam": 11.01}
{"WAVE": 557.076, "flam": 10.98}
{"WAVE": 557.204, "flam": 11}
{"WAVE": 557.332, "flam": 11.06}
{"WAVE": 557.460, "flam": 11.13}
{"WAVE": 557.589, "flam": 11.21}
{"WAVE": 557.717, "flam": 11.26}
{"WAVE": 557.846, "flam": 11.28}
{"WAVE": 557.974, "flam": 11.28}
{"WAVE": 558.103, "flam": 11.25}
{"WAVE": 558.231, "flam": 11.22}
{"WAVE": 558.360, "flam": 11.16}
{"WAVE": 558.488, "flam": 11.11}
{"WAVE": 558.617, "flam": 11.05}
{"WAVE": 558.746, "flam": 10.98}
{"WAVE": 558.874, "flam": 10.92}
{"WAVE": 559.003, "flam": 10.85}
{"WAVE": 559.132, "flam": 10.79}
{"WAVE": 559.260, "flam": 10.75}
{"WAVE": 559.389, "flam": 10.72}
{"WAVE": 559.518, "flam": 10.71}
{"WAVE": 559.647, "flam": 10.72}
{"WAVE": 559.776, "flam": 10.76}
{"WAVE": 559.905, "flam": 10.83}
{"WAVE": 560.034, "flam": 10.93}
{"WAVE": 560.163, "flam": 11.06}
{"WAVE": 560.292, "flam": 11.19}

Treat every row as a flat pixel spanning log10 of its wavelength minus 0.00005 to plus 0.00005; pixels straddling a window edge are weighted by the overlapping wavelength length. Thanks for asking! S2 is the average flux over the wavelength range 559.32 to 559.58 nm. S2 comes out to 10.7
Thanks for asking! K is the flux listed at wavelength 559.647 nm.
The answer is 10.72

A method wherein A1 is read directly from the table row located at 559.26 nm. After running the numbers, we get 10.75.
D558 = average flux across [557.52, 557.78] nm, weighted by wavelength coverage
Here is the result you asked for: 11.2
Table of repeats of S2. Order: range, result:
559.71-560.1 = 10.8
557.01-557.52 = 11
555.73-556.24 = 11.5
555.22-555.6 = 11.5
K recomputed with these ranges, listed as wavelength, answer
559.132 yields 10.79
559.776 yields 10.76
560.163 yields 11.06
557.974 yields 11.28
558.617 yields 11.05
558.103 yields 11.25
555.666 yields 11.48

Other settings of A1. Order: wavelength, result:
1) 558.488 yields 11.11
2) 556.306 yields 11.48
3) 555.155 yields 11.52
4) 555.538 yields 11.49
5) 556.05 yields 11.52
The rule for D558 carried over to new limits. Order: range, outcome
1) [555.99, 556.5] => 11.5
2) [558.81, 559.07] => 10.9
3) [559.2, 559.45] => 10.7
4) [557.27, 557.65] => 11.1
